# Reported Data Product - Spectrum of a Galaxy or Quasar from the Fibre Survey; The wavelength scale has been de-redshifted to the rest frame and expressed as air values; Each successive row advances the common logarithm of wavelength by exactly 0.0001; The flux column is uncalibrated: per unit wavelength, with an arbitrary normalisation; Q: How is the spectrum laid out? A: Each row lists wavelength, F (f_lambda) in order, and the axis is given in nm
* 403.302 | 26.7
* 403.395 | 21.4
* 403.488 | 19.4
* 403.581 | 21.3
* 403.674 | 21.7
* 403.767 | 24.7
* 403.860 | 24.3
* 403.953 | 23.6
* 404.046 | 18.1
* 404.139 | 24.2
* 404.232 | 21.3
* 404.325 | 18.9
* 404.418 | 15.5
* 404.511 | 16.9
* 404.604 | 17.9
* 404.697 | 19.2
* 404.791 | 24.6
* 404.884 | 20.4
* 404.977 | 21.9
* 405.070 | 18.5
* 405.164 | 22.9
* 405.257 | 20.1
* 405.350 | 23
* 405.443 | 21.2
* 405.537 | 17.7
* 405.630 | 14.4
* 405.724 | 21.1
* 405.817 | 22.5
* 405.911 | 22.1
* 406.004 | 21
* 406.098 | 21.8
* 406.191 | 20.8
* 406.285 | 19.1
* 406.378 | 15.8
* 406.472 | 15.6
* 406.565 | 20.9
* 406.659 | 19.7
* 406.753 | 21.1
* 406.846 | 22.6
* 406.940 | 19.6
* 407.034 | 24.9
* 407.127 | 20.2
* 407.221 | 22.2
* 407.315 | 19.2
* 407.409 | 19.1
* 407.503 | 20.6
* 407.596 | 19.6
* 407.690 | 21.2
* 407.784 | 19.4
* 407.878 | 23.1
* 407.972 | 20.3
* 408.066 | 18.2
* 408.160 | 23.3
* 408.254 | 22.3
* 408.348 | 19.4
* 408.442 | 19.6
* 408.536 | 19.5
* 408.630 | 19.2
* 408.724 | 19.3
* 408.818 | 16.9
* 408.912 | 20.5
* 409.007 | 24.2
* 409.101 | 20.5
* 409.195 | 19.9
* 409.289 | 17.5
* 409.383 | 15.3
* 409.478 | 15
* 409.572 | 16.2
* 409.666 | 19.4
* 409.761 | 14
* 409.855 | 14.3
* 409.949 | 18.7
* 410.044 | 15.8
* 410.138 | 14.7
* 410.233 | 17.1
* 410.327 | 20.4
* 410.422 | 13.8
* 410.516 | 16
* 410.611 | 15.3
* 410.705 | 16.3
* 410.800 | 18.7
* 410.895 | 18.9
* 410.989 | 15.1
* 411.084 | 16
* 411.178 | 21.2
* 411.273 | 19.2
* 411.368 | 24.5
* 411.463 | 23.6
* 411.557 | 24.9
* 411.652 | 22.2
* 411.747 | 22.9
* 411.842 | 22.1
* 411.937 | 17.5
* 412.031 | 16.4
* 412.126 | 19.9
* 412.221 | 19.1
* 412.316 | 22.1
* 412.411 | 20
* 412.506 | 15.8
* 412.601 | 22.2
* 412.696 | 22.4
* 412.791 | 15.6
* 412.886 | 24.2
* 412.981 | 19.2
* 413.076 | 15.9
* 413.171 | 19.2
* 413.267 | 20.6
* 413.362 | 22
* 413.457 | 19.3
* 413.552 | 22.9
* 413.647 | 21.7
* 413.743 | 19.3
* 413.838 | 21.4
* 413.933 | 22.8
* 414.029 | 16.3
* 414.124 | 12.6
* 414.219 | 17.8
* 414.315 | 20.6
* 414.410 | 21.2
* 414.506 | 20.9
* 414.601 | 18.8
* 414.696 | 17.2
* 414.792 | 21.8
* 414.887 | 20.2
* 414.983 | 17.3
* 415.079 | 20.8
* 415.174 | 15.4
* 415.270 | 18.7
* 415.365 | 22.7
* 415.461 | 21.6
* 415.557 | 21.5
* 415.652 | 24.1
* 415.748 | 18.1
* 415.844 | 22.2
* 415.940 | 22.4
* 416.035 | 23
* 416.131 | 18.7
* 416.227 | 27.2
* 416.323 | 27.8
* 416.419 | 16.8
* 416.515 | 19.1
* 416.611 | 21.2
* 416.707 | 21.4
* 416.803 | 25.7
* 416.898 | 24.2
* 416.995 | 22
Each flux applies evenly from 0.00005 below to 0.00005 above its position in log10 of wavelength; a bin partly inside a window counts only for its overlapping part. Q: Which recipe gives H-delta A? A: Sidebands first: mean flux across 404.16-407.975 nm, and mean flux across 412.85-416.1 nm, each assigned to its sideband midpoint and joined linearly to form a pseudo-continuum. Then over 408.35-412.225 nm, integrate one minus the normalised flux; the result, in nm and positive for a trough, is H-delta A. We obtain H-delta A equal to 0.302 nm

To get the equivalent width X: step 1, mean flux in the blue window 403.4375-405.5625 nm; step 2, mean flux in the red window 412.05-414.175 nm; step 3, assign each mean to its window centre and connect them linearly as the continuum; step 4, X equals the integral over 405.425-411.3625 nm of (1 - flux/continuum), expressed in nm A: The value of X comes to 0.37 nm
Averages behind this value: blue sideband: 20.8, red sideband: 19.7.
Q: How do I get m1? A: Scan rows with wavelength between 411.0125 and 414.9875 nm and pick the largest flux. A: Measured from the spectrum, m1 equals 24.9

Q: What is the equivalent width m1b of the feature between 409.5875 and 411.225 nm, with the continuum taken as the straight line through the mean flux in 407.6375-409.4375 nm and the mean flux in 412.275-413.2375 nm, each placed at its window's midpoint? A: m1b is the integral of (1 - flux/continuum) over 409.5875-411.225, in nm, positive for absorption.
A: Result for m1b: 0.25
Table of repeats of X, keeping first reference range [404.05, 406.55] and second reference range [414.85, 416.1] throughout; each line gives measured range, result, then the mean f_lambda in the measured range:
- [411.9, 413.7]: 0.05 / 19.8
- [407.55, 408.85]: 0.00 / 20.1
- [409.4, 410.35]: 0.18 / 16.4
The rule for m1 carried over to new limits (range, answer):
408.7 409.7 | 24.2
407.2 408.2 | 23.3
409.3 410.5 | 20.4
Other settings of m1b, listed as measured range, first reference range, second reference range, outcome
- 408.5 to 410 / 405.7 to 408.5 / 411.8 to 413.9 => 0.162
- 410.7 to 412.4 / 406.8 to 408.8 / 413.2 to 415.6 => 0.000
